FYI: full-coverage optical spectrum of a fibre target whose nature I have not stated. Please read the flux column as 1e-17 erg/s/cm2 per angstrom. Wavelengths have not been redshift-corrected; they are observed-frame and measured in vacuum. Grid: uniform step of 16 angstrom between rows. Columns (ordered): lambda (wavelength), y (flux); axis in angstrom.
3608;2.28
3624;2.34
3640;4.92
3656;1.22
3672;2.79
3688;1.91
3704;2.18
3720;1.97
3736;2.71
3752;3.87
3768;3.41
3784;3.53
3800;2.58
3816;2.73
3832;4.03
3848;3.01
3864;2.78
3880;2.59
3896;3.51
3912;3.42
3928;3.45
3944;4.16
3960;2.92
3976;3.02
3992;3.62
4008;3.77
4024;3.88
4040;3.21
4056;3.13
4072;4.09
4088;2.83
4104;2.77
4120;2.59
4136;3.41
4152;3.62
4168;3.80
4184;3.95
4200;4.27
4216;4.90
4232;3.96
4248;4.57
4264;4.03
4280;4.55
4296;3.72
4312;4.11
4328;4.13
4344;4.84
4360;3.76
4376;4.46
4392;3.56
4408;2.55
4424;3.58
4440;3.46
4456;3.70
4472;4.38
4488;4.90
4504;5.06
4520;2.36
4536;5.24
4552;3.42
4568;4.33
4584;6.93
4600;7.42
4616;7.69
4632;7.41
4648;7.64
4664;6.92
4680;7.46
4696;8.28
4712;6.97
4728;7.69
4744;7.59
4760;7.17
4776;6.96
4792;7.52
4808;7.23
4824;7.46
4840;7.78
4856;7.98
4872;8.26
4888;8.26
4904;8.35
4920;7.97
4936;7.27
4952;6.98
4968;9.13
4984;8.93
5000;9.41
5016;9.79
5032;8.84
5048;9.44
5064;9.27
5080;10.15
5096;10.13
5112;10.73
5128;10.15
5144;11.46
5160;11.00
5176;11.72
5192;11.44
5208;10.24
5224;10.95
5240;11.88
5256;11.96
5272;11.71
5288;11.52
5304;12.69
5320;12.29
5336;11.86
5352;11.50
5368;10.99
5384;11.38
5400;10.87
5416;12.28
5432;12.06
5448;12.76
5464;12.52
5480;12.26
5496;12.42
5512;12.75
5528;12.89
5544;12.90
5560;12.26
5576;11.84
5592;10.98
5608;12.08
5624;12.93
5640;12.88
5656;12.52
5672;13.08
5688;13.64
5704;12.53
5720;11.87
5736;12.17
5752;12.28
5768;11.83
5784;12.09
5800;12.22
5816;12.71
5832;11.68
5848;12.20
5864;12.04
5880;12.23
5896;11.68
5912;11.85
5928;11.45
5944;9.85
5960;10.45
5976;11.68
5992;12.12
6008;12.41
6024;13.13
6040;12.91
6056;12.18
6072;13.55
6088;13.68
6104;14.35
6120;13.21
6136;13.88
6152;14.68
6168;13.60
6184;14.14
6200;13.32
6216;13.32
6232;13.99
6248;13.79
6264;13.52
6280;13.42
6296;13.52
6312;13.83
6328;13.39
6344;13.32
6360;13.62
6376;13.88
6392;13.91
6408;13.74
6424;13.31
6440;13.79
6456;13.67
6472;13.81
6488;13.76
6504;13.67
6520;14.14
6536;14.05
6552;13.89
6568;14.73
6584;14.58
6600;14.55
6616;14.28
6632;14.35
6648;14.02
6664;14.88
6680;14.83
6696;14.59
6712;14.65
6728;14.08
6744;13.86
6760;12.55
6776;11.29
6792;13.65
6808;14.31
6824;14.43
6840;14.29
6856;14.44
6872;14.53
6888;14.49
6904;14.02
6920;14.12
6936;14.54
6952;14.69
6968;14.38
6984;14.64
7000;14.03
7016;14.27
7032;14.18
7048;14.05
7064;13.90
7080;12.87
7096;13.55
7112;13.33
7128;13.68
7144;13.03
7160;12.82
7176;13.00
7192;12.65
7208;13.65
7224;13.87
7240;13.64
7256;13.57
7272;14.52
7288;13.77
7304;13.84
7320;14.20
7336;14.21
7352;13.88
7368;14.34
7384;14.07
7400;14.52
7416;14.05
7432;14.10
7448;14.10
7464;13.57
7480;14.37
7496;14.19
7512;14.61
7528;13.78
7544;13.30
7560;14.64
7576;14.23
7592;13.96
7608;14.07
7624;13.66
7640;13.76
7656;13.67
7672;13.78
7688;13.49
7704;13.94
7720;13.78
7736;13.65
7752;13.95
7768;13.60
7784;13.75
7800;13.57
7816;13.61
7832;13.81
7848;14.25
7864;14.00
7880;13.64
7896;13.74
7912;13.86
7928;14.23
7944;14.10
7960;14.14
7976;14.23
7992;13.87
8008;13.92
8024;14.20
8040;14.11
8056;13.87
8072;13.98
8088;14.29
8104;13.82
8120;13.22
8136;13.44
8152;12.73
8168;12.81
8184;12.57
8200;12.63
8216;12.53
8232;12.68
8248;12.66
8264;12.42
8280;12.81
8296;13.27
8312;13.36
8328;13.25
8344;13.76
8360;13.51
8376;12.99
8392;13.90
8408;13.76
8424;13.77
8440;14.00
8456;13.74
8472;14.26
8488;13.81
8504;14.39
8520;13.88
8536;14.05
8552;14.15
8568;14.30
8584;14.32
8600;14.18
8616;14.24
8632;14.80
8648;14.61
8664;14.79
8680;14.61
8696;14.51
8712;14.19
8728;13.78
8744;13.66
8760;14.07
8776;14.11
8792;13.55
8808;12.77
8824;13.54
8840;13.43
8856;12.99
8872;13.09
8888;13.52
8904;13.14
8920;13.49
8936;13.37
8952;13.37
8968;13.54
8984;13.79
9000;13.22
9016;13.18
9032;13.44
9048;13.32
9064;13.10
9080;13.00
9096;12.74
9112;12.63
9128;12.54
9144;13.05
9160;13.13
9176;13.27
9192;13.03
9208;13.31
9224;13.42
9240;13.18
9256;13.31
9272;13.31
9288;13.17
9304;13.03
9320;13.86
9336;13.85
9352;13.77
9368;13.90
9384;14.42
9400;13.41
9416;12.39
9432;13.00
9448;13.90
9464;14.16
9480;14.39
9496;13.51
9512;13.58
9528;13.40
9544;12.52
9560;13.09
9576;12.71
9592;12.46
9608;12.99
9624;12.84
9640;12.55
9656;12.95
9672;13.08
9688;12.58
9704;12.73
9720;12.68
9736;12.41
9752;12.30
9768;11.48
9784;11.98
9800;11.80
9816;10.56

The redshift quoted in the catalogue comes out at 0.15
